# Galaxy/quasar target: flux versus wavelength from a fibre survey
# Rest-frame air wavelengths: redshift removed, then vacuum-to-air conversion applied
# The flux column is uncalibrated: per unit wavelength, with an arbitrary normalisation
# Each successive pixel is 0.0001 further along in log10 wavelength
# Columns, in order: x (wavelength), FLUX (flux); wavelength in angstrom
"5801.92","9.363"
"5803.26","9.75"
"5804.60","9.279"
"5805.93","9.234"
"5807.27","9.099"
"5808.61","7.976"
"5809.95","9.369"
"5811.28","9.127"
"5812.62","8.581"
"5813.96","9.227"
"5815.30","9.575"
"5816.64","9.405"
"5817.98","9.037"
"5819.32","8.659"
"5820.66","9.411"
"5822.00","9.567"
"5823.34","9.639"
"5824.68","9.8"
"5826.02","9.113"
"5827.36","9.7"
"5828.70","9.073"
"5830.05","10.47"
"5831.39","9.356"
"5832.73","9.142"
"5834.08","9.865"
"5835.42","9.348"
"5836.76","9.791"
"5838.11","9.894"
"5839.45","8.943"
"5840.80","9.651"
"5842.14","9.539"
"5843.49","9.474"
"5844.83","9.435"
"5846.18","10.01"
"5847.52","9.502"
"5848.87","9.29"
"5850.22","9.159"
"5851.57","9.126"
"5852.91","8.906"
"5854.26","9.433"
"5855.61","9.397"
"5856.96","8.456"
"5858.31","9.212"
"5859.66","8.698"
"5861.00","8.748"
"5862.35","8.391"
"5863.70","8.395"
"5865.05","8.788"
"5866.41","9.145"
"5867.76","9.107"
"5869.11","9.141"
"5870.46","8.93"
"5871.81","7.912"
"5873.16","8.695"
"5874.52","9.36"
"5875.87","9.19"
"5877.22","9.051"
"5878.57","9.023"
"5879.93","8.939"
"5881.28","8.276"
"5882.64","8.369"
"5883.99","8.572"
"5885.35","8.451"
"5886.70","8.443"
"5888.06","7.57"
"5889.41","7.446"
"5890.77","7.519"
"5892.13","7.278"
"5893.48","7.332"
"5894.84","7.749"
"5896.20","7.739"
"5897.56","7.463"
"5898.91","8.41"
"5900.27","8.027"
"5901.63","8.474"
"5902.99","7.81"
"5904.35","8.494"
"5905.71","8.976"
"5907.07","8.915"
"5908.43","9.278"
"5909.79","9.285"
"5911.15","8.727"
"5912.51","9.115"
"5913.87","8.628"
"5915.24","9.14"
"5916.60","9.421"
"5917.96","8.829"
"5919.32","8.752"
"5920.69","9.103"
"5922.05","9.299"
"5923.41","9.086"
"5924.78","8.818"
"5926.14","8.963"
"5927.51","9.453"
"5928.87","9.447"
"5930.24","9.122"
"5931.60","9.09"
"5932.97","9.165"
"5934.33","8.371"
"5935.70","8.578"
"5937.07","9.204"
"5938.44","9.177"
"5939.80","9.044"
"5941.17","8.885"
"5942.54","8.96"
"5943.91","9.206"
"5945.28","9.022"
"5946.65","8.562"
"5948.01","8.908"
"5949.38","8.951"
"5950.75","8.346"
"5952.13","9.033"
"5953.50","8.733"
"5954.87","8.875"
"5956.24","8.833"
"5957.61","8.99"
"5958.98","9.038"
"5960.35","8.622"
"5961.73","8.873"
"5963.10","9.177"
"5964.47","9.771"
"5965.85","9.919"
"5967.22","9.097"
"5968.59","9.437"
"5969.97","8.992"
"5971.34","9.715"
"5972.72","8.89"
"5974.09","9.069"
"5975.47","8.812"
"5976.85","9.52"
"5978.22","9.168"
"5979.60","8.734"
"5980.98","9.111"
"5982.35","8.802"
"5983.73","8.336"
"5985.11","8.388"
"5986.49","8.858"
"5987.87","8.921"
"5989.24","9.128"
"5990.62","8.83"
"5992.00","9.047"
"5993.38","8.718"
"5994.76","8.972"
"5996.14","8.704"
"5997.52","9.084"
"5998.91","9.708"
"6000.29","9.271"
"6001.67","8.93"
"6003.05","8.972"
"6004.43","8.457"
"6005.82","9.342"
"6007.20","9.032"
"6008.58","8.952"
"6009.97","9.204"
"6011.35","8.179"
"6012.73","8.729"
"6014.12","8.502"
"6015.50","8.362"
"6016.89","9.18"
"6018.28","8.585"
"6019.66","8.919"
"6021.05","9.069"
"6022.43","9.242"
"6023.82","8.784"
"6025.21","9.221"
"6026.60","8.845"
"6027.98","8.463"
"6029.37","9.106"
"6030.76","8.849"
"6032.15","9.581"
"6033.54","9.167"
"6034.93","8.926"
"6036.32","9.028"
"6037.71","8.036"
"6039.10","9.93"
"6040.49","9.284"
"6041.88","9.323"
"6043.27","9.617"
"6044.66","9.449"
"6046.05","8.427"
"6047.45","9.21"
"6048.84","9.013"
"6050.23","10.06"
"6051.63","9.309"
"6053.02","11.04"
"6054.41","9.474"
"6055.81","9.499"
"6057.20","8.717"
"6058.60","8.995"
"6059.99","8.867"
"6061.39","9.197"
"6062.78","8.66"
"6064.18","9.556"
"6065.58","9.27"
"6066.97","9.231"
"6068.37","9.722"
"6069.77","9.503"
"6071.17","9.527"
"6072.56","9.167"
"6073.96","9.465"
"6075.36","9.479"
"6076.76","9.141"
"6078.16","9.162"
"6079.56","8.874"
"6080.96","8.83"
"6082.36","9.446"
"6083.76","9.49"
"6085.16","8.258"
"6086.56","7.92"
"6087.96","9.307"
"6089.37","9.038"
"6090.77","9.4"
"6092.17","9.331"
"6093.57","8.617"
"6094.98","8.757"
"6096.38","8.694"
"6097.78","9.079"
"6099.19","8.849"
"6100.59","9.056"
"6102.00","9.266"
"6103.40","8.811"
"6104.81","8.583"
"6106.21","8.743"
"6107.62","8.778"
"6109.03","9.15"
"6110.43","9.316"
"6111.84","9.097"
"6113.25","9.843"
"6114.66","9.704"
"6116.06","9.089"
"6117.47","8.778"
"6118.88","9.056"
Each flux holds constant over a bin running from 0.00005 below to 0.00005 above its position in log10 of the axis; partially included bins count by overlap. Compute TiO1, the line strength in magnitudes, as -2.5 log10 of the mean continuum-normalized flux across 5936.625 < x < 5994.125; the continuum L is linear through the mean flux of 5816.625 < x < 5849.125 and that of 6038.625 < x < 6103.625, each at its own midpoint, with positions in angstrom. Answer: 0.04 mag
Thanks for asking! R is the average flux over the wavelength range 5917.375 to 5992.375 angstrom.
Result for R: 9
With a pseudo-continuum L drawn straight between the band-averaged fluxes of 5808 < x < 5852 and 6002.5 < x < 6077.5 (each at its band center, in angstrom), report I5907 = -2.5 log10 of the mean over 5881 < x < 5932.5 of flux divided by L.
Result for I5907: 0.09 mag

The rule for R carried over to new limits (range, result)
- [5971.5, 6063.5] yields 9.03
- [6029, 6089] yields 9.21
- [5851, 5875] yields 8.87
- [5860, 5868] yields 8.74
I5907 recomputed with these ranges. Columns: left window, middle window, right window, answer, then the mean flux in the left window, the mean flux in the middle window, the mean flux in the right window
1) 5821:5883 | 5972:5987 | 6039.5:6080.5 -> 0.05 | 9.19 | 8.88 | 9.32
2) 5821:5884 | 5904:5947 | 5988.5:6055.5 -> 0.01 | 9.18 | 9.01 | 9.07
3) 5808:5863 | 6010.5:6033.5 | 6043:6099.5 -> 0.04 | 9.28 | 8.86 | 9.18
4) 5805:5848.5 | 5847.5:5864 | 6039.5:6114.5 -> 0.05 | 9.38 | 8.97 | 9.17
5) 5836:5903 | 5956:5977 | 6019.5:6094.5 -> -0.03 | 8.72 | 9.17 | 9.17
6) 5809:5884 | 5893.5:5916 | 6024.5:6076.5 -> 0.09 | 9.17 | 8.48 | 9.25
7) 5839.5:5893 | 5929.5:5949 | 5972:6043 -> -0.01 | 8.82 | 8.95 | 8.95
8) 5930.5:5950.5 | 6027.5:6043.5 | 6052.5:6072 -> 0.02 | 8.93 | 9.1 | 9.36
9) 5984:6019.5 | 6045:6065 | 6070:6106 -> -0.04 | 8.88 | 9.29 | 9.03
